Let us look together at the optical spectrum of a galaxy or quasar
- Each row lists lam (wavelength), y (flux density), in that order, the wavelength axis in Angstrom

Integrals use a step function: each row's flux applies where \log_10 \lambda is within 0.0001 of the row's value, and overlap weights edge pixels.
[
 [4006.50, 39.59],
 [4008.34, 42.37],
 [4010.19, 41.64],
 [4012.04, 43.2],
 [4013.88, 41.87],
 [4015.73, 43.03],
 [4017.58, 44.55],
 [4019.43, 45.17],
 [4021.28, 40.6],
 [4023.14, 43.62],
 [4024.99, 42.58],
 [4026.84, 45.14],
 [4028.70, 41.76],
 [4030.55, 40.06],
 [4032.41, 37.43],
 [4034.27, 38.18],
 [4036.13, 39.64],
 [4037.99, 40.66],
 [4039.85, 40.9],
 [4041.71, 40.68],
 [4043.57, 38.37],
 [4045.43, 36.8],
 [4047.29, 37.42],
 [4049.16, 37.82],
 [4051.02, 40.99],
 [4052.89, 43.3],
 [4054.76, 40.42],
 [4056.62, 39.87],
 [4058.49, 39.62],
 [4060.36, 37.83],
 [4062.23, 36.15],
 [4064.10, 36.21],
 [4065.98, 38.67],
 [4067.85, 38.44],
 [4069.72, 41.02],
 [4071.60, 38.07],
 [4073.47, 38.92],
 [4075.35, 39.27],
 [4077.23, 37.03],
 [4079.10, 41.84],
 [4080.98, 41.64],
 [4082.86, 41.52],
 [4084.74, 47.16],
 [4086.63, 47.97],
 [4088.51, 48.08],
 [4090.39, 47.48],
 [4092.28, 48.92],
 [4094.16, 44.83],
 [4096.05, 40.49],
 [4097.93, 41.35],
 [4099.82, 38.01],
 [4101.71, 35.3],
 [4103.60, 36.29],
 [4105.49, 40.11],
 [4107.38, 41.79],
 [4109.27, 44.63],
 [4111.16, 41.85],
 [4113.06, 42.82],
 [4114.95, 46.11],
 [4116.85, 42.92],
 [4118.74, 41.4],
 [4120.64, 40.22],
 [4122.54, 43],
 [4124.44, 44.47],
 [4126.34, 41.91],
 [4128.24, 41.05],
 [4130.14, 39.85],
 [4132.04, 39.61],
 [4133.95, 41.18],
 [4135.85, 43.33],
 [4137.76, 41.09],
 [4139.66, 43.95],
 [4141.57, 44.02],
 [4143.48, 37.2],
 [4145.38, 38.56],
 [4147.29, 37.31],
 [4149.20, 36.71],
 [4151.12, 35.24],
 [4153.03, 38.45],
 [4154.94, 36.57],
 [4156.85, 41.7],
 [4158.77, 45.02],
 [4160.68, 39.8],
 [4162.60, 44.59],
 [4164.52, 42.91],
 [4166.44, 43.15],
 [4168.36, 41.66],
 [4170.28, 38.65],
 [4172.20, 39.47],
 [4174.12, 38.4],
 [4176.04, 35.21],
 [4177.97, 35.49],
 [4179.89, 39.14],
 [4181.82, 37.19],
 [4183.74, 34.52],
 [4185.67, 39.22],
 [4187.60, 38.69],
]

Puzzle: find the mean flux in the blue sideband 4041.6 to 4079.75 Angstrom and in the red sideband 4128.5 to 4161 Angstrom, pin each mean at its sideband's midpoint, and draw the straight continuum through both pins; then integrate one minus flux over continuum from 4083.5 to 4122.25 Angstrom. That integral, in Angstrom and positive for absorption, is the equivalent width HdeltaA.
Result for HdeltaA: -3.3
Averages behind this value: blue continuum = 38.9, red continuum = 40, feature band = 42.9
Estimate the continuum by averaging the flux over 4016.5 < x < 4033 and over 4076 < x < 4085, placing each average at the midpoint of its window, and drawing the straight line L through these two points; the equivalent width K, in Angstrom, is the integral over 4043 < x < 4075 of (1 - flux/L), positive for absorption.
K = 2.3 Angstrom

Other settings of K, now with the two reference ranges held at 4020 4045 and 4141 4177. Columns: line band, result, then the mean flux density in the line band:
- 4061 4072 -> 0.64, 38.1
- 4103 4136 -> -1.51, 41.8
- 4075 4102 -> -1.83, 43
